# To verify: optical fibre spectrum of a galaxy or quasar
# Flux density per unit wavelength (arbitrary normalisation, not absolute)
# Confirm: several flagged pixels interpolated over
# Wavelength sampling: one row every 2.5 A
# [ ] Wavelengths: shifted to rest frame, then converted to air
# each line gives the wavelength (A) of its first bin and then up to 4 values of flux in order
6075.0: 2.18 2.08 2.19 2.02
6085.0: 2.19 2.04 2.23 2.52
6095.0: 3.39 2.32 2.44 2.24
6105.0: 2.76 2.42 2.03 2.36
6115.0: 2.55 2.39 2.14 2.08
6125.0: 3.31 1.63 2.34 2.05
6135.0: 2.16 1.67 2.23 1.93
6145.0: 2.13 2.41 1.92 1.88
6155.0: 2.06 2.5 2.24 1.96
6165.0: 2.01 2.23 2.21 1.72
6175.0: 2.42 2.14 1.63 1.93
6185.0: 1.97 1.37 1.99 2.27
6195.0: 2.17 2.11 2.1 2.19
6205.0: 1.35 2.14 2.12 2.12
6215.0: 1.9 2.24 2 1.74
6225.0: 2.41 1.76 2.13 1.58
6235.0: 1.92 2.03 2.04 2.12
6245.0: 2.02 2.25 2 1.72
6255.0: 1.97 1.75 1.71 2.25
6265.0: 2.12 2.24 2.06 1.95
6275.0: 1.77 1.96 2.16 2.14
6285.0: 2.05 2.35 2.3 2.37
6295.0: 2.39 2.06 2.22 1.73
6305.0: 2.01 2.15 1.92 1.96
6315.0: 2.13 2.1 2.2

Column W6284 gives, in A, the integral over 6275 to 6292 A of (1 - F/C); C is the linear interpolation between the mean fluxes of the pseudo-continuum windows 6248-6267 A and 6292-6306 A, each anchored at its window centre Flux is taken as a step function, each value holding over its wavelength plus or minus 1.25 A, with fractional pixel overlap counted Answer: -0.7 A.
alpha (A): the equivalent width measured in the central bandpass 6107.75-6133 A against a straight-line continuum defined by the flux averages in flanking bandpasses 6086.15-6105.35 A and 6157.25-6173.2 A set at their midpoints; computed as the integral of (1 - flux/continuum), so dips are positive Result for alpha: 0.5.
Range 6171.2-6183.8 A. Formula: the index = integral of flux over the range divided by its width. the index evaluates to 1.97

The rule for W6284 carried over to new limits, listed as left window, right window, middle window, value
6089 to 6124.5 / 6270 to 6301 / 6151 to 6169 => 1.7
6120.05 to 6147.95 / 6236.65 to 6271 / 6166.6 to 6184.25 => 0.7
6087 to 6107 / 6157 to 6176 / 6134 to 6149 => 1.2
